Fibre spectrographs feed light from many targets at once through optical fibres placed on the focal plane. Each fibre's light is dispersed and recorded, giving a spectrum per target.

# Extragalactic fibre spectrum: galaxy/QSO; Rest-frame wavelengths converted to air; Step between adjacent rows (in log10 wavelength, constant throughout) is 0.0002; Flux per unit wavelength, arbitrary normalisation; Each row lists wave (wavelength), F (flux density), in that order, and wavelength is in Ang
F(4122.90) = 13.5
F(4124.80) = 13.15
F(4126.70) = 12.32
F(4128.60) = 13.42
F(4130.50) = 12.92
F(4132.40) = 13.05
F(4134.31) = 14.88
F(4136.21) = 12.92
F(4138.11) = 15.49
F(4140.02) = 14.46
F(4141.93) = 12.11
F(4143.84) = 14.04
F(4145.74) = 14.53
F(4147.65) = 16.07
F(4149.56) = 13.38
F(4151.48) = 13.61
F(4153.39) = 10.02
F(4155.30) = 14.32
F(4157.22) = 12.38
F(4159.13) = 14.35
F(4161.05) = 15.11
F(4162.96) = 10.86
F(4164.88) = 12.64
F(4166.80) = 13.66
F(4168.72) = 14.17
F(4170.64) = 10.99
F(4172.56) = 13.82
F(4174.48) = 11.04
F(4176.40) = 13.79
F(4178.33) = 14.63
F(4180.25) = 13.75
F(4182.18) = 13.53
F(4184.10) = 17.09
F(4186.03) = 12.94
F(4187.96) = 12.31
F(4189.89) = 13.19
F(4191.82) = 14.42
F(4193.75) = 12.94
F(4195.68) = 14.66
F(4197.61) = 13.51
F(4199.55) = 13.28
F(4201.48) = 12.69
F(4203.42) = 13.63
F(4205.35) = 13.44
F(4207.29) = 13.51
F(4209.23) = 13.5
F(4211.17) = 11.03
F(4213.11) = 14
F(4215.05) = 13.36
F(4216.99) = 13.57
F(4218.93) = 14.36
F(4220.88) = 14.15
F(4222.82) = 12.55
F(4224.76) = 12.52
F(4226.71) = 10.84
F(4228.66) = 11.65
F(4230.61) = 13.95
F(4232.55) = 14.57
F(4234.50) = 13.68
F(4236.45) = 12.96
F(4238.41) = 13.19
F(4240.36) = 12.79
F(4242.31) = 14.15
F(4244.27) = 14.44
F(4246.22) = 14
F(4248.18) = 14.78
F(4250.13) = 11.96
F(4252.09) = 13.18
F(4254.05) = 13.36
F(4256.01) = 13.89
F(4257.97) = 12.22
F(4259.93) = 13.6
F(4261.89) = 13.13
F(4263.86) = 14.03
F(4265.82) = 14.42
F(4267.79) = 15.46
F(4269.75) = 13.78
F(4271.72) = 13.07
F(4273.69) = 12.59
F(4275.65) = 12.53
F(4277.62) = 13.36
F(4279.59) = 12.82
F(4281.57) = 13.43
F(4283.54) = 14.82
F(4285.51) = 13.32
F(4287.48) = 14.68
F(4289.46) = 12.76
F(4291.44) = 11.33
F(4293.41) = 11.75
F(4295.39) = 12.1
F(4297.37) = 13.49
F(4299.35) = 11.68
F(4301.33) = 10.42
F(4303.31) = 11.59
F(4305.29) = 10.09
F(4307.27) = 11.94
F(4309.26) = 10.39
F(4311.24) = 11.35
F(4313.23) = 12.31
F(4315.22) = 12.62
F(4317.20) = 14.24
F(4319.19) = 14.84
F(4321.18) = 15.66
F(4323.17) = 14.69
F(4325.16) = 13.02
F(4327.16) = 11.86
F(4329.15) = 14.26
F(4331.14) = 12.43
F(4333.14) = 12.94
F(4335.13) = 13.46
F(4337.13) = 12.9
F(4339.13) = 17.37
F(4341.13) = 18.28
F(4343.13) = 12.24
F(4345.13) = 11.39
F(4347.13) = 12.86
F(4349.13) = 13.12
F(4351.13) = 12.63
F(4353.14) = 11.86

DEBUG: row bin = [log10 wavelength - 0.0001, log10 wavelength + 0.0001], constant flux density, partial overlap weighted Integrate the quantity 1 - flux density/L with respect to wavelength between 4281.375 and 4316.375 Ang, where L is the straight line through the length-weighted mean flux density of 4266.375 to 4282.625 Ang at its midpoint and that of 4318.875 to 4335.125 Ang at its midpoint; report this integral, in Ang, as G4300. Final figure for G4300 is 3.40 Ang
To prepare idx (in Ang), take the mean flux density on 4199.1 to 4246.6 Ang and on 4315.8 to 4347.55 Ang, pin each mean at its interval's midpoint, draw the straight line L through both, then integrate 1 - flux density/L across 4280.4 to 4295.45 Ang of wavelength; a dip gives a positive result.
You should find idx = 0.6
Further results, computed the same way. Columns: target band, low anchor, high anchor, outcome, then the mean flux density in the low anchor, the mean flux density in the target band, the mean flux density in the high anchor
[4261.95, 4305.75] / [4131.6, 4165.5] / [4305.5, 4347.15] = 1.5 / 13.6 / 12.9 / 13.3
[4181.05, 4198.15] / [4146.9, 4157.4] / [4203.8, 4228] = -0.9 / 13.3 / 13.9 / 13.1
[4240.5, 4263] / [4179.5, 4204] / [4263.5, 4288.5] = 0.3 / 13.7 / 13.5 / 13.7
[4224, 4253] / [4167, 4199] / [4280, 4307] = -0.6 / 13.5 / 13.2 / 12.4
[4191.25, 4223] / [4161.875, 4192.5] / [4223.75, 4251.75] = -0.4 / 13.3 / 13.5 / 13.2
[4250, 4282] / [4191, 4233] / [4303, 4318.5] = -2.2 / 13.3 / 13.4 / 11.9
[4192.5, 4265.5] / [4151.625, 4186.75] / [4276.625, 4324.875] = -1.7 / 13.3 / 13.3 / 12.7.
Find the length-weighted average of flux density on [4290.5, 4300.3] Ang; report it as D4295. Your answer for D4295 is 12.1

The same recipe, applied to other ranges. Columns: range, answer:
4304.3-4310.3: 10.8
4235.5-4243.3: 13.3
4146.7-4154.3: 13.3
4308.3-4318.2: 12.2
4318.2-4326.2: 14.5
